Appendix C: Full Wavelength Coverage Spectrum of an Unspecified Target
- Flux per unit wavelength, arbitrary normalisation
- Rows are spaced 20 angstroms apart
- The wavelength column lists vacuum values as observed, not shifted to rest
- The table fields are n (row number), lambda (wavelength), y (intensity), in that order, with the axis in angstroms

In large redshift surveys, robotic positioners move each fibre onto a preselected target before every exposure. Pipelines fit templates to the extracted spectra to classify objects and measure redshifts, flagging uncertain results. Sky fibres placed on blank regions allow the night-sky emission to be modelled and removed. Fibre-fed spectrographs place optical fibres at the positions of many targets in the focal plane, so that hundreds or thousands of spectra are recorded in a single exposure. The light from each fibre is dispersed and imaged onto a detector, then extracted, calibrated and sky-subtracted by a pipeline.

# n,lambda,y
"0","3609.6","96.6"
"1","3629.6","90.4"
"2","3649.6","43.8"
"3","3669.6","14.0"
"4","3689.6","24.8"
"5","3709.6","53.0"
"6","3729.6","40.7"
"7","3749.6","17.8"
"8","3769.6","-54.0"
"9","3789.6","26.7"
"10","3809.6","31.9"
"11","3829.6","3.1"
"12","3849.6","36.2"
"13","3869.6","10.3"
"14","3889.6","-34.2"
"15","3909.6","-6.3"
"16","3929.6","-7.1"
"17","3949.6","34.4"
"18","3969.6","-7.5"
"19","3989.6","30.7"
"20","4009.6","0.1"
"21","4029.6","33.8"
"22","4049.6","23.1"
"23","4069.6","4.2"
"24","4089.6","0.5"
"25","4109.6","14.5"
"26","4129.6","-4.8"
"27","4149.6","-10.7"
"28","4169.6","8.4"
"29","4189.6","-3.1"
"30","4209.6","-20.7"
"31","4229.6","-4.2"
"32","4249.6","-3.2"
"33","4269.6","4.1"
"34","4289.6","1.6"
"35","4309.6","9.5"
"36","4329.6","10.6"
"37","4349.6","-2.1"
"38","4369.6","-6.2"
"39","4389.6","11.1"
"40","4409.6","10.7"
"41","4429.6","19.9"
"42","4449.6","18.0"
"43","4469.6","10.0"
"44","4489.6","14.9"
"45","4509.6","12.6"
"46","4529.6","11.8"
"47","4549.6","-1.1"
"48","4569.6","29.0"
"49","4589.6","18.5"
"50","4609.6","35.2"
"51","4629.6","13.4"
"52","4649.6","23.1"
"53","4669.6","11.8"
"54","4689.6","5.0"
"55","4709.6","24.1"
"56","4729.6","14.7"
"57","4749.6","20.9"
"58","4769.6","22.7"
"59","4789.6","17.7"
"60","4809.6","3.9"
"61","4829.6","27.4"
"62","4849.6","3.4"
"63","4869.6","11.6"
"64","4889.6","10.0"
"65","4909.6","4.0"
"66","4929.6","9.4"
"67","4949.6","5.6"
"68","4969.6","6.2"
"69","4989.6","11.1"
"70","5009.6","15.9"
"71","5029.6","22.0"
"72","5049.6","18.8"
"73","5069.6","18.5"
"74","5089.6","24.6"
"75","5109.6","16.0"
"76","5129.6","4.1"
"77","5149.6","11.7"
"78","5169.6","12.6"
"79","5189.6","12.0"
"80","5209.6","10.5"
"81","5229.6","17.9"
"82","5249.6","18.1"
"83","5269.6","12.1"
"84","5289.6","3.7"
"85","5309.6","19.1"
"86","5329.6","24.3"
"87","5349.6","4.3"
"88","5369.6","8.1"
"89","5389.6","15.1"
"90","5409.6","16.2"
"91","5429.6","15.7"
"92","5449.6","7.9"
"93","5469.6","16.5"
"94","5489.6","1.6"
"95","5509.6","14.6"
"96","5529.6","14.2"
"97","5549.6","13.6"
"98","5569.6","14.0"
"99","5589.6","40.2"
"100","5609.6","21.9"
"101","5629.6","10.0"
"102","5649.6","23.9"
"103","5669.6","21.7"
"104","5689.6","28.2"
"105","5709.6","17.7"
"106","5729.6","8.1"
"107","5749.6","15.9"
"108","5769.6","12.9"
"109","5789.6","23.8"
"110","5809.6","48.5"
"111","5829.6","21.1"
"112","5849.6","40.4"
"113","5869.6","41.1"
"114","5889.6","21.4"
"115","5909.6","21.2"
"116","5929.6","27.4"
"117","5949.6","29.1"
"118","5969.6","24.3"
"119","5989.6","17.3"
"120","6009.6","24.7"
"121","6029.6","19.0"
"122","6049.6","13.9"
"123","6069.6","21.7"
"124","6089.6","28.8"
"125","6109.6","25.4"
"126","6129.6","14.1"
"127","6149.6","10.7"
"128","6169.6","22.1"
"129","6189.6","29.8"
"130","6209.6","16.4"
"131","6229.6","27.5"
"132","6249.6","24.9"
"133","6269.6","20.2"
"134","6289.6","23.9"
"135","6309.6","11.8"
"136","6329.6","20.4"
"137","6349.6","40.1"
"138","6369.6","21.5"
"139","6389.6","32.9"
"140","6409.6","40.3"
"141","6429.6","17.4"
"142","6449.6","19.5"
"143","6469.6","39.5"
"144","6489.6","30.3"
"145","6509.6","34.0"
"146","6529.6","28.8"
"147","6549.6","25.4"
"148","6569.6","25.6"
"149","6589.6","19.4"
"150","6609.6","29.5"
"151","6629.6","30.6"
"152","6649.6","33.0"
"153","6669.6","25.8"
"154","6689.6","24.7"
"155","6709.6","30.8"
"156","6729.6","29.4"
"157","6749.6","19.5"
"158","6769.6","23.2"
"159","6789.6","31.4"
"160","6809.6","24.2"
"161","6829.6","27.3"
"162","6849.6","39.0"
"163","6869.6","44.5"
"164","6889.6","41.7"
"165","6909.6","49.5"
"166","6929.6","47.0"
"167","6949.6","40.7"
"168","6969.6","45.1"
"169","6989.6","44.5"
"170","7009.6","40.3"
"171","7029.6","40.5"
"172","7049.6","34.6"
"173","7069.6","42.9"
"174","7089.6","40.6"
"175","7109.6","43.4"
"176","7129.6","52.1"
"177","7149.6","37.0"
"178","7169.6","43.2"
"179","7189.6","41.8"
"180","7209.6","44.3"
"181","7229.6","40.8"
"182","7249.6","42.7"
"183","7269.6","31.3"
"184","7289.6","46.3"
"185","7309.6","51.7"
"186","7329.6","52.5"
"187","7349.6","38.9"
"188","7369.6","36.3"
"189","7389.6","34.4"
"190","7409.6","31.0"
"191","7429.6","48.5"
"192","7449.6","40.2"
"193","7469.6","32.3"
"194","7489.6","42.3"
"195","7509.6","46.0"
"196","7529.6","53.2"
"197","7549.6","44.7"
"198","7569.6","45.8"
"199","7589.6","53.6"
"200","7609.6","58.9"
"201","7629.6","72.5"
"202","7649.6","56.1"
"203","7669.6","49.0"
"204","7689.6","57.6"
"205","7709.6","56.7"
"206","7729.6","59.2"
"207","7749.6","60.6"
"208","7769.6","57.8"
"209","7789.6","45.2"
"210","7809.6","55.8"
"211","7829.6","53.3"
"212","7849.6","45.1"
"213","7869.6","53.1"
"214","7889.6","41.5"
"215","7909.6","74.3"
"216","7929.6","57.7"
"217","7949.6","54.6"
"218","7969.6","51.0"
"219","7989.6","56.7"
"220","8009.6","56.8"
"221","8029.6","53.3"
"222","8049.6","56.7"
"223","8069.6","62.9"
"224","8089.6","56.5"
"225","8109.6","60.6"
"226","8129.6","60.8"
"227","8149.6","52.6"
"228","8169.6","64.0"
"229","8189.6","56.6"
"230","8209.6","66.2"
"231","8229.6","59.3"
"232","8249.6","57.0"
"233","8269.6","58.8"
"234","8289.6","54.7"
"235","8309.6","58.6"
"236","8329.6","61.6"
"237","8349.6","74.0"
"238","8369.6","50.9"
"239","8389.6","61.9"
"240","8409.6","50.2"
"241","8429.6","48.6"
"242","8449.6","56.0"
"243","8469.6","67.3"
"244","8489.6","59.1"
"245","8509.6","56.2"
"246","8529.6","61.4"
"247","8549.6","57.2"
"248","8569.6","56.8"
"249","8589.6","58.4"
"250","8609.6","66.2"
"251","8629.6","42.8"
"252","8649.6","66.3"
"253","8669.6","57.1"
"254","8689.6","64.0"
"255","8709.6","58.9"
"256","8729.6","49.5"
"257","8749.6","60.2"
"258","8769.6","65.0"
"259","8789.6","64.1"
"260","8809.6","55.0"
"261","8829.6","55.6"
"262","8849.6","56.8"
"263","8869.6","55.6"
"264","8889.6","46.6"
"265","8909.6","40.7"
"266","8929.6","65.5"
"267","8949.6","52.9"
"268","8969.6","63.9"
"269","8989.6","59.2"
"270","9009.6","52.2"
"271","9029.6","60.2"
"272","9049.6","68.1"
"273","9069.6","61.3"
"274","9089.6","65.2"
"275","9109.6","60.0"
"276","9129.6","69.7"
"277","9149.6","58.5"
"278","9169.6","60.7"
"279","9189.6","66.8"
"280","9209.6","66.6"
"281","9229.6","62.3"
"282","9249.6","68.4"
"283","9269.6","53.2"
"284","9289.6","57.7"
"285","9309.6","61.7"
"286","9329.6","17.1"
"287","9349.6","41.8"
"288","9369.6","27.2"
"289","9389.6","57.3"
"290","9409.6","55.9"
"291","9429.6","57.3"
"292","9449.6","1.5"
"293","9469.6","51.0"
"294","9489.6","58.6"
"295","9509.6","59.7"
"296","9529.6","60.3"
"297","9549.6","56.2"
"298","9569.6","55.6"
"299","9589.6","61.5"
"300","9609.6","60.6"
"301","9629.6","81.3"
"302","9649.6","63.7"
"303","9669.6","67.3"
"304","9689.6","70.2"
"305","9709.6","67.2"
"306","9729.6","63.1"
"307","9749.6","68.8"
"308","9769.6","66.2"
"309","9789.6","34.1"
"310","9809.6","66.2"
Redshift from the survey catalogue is 0.72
